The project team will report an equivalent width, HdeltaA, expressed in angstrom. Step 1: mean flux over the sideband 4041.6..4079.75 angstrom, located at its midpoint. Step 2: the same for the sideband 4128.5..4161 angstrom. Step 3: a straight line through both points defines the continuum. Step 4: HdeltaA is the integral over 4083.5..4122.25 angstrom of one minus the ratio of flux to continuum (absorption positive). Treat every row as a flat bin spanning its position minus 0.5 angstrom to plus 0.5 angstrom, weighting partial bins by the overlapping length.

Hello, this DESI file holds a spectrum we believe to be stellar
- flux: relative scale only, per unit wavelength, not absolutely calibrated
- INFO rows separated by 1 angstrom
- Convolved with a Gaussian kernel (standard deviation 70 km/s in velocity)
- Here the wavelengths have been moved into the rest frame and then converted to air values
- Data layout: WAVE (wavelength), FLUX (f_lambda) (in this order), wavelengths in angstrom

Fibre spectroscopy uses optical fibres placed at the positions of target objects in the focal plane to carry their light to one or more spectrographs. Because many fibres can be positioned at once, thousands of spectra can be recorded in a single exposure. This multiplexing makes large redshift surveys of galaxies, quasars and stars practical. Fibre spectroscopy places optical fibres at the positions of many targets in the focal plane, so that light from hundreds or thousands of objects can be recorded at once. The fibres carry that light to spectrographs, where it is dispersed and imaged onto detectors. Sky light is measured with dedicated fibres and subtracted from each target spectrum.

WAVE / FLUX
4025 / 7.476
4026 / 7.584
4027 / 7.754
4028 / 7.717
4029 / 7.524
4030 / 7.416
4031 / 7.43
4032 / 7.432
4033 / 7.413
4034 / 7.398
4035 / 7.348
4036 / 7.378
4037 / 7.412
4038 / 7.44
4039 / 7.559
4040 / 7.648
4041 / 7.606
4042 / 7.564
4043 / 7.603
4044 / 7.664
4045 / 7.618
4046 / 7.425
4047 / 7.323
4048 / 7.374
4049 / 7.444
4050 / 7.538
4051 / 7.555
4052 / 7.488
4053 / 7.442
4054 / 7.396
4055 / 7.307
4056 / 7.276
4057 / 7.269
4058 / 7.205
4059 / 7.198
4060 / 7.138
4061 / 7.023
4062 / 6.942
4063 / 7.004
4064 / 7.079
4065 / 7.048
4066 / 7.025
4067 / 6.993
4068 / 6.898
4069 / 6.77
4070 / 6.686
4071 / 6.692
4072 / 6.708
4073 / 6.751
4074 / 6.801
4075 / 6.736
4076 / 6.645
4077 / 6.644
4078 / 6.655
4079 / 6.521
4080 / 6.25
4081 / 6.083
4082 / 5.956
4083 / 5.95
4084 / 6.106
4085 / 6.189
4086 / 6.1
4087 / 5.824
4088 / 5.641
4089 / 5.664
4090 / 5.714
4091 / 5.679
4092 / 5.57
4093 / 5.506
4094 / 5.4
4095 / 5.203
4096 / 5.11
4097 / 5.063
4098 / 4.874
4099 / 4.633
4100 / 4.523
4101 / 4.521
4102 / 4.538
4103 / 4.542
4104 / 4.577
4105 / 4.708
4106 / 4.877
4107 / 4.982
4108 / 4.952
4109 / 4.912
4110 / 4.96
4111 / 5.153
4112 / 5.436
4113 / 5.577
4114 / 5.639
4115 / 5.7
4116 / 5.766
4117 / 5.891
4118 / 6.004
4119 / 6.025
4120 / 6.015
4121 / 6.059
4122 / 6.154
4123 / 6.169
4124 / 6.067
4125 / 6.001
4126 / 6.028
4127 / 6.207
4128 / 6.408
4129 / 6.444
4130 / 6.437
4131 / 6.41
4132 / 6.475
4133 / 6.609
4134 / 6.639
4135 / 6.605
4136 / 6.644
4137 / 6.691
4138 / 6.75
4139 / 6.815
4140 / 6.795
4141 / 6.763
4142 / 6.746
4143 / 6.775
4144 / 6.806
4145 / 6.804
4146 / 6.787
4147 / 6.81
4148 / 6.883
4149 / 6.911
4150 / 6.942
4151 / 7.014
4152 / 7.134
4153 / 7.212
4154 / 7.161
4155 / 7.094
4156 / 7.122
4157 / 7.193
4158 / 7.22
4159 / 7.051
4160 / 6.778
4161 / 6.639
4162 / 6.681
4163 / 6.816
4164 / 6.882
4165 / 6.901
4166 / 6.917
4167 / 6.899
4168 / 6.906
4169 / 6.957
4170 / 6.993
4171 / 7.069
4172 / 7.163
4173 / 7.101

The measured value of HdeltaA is 8.9 angstrom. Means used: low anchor 7.11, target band 5.37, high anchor 6.83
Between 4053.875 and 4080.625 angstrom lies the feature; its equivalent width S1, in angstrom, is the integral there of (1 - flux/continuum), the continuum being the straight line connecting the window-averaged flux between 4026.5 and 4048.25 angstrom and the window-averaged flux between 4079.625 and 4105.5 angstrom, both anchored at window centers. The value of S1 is -2.3 angstrom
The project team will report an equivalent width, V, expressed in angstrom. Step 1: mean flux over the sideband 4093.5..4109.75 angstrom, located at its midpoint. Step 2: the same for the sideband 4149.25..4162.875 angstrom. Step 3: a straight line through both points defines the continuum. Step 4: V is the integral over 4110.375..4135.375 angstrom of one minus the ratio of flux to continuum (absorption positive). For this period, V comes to -1.7 angstrom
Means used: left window 4.84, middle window 6.07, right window 7.01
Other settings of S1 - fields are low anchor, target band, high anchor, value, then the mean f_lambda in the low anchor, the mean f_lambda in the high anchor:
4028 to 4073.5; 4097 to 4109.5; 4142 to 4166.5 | 4.2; 7.28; 6.93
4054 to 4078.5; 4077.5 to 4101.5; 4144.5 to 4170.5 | 4.6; 6.95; 6.95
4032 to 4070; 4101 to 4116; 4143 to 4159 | 4.4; 7.31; 7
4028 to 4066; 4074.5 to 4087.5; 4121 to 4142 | 1.3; 7.38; 6.45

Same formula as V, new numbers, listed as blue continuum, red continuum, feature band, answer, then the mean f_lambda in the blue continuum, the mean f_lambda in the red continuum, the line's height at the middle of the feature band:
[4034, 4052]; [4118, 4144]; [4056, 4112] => 8.4 angstrom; 7.5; 6.43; 7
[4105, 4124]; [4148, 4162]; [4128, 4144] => -0.8 angstrom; 5.56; 7.02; 6.33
